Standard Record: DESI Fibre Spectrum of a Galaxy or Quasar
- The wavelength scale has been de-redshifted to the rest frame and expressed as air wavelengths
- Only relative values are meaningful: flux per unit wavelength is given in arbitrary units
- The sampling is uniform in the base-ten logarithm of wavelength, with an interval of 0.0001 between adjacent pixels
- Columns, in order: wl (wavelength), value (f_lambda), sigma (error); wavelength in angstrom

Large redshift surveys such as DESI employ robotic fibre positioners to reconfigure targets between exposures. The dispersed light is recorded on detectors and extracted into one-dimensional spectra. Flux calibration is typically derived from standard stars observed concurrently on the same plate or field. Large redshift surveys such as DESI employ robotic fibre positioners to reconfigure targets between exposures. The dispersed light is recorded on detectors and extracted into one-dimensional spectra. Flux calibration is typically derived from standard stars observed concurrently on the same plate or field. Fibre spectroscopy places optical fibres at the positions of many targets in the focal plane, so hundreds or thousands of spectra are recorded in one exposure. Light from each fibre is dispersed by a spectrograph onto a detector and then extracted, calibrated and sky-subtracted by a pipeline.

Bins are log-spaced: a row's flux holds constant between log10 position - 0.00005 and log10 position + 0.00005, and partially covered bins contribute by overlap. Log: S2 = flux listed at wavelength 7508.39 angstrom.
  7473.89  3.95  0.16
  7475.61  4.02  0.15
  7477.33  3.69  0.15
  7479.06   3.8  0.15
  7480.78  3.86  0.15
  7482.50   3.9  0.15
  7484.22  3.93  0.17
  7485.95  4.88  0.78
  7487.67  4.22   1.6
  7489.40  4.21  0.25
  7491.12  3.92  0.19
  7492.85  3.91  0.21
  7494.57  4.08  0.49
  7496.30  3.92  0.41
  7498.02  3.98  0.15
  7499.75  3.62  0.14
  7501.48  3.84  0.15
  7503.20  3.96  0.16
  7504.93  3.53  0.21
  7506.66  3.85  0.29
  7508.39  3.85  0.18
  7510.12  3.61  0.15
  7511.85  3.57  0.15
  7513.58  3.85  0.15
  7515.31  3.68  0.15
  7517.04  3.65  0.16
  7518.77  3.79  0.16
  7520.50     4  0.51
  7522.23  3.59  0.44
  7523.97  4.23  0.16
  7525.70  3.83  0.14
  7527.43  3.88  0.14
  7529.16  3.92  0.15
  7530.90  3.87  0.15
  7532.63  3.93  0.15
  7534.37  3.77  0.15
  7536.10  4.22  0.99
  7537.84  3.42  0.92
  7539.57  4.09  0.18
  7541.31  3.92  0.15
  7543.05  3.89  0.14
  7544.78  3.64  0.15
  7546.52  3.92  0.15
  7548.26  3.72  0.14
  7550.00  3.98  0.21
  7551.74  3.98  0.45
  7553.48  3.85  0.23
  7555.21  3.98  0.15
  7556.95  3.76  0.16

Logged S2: 3.85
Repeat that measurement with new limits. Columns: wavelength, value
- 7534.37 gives 3.77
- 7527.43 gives 3.88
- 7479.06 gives 3.8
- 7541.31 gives 3.92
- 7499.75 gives 3.62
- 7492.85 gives 3.91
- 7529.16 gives 3.92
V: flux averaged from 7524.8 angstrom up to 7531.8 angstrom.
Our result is 3.88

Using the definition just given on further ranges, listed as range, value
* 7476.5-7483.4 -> 3.81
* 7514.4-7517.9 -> 3.67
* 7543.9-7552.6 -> 3.85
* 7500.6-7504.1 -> 3.9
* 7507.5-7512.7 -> 3.68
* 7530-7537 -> 3.94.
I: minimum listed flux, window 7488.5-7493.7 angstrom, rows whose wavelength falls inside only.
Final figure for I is 3.91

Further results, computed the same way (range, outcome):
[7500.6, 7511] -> 3.53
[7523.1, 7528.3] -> 3.83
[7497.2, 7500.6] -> 3.62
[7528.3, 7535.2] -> 3.77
